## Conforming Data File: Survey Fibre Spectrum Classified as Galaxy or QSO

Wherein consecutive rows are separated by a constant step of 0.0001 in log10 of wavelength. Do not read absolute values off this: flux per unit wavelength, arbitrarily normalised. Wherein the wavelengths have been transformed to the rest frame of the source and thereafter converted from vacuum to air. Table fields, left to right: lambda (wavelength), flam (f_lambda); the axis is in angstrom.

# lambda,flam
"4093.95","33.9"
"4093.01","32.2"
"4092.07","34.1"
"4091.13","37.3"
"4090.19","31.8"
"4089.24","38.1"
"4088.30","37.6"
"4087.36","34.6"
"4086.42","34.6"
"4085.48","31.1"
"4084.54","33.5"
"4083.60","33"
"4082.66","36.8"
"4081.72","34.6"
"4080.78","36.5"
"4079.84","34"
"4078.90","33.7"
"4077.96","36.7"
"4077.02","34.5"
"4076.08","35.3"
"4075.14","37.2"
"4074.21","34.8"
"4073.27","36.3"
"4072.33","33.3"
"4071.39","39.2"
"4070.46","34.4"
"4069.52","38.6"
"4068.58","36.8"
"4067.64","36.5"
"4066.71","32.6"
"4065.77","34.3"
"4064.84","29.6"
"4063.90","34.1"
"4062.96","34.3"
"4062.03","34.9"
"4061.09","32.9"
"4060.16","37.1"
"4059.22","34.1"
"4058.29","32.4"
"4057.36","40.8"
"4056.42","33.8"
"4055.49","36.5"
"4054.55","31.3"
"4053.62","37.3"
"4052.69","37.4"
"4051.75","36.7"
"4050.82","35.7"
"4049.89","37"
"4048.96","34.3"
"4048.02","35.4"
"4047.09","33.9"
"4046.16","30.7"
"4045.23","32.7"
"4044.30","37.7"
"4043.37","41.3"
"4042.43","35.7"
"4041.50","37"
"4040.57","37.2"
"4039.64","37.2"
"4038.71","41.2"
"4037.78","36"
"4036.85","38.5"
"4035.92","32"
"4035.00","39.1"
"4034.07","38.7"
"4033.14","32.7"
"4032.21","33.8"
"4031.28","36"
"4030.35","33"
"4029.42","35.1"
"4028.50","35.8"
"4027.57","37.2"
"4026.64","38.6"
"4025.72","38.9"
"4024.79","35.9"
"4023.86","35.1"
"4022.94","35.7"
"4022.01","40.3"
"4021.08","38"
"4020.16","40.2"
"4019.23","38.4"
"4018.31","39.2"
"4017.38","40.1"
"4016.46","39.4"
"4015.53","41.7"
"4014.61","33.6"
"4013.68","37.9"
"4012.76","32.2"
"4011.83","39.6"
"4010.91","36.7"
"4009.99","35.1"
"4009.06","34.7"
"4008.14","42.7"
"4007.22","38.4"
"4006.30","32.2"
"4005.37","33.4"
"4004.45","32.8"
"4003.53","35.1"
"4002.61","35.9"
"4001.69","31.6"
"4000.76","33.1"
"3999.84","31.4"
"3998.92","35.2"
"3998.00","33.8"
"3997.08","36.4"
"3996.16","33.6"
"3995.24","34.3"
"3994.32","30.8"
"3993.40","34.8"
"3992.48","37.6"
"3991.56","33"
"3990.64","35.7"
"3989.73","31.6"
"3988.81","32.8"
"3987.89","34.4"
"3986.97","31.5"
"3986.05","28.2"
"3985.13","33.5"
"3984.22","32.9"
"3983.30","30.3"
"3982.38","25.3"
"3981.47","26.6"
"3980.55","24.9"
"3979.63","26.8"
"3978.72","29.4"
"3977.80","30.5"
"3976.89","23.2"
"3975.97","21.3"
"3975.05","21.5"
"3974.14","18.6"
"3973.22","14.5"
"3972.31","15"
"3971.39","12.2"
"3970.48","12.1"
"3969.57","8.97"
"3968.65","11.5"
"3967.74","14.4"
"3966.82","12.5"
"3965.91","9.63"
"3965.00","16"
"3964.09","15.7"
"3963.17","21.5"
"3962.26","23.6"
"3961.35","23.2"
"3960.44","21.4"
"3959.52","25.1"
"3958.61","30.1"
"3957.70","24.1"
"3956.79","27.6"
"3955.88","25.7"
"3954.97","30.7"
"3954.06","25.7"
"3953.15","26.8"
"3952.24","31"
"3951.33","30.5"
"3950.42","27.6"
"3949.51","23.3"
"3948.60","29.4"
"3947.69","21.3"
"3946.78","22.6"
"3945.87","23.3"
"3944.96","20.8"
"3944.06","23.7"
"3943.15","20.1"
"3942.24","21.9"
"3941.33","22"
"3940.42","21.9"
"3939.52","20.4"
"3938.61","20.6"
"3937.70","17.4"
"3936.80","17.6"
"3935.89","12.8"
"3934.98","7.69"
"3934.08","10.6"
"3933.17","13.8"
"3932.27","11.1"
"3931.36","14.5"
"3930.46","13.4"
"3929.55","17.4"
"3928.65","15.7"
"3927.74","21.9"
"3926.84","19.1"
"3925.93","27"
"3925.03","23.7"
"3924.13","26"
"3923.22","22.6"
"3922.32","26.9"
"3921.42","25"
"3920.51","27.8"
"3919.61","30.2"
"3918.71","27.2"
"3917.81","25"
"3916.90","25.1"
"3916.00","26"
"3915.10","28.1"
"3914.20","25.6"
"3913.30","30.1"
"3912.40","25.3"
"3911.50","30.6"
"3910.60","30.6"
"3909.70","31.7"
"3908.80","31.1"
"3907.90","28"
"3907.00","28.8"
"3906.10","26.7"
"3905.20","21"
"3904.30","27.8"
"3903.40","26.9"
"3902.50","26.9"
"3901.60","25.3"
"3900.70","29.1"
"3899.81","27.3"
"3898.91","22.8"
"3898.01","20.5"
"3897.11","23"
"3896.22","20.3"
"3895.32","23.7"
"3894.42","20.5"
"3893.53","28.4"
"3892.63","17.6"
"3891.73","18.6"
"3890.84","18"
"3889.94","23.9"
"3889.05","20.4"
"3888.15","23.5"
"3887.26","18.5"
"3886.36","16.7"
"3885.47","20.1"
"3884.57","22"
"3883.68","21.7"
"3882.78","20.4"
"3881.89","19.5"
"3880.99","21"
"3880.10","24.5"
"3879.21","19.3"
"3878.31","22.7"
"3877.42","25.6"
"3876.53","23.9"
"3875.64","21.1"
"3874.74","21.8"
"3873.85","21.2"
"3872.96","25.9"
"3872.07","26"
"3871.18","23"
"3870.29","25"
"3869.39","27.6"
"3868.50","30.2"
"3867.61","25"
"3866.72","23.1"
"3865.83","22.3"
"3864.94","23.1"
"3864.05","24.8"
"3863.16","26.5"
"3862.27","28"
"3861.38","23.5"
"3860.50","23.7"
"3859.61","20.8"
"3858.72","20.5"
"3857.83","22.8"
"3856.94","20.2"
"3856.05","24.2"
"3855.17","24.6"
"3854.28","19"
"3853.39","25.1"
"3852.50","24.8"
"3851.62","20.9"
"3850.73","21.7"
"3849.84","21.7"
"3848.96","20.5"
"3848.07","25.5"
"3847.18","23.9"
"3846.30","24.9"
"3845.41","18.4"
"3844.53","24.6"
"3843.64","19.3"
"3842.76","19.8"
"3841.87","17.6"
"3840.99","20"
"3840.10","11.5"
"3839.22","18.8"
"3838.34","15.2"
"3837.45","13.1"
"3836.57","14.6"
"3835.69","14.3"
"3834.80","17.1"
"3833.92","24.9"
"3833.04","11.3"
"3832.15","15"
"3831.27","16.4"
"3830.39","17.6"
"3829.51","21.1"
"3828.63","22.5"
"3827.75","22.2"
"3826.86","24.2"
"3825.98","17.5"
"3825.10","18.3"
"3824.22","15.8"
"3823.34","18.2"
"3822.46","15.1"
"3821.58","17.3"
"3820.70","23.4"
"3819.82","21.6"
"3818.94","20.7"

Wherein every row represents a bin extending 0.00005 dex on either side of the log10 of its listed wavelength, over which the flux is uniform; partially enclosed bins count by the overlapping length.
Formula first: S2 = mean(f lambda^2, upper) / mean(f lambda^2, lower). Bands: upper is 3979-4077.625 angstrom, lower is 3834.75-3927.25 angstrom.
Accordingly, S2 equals 1.6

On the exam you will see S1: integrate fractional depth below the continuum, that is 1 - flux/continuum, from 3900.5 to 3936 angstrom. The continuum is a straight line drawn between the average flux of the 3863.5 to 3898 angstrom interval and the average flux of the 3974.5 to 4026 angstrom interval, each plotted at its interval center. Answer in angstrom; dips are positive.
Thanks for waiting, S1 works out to 2.9 angstrom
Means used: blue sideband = 22.5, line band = 23.7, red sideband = 33.7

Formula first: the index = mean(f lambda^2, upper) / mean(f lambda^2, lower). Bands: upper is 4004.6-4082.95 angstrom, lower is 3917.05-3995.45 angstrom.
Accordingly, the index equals 1.63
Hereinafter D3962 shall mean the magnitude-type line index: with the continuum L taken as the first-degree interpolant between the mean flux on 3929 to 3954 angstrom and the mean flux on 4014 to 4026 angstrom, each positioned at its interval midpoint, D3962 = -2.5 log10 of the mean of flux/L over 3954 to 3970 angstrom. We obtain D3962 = 0.206 mag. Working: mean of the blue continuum 20.2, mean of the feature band 20.3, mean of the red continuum 38.2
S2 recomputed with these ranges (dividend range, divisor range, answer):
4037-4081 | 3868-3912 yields 1.62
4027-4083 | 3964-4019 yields 1.25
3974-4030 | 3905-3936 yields 1.52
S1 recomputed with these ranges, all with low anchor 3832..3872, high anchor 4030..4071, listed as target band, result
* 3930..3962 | 7.4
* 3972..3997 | 1.7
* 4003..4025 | -2.7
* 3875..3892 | 1.8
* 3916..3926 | 0.1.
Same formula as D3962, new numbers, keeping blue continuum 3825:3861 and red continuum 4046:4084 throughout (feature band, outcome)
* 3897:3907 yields -0.060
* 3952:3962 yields 0.057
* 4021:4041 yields -0.119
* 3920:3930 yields 0.113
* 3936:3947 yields 0.277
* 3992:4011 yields -0.129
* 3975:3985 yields 0.090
